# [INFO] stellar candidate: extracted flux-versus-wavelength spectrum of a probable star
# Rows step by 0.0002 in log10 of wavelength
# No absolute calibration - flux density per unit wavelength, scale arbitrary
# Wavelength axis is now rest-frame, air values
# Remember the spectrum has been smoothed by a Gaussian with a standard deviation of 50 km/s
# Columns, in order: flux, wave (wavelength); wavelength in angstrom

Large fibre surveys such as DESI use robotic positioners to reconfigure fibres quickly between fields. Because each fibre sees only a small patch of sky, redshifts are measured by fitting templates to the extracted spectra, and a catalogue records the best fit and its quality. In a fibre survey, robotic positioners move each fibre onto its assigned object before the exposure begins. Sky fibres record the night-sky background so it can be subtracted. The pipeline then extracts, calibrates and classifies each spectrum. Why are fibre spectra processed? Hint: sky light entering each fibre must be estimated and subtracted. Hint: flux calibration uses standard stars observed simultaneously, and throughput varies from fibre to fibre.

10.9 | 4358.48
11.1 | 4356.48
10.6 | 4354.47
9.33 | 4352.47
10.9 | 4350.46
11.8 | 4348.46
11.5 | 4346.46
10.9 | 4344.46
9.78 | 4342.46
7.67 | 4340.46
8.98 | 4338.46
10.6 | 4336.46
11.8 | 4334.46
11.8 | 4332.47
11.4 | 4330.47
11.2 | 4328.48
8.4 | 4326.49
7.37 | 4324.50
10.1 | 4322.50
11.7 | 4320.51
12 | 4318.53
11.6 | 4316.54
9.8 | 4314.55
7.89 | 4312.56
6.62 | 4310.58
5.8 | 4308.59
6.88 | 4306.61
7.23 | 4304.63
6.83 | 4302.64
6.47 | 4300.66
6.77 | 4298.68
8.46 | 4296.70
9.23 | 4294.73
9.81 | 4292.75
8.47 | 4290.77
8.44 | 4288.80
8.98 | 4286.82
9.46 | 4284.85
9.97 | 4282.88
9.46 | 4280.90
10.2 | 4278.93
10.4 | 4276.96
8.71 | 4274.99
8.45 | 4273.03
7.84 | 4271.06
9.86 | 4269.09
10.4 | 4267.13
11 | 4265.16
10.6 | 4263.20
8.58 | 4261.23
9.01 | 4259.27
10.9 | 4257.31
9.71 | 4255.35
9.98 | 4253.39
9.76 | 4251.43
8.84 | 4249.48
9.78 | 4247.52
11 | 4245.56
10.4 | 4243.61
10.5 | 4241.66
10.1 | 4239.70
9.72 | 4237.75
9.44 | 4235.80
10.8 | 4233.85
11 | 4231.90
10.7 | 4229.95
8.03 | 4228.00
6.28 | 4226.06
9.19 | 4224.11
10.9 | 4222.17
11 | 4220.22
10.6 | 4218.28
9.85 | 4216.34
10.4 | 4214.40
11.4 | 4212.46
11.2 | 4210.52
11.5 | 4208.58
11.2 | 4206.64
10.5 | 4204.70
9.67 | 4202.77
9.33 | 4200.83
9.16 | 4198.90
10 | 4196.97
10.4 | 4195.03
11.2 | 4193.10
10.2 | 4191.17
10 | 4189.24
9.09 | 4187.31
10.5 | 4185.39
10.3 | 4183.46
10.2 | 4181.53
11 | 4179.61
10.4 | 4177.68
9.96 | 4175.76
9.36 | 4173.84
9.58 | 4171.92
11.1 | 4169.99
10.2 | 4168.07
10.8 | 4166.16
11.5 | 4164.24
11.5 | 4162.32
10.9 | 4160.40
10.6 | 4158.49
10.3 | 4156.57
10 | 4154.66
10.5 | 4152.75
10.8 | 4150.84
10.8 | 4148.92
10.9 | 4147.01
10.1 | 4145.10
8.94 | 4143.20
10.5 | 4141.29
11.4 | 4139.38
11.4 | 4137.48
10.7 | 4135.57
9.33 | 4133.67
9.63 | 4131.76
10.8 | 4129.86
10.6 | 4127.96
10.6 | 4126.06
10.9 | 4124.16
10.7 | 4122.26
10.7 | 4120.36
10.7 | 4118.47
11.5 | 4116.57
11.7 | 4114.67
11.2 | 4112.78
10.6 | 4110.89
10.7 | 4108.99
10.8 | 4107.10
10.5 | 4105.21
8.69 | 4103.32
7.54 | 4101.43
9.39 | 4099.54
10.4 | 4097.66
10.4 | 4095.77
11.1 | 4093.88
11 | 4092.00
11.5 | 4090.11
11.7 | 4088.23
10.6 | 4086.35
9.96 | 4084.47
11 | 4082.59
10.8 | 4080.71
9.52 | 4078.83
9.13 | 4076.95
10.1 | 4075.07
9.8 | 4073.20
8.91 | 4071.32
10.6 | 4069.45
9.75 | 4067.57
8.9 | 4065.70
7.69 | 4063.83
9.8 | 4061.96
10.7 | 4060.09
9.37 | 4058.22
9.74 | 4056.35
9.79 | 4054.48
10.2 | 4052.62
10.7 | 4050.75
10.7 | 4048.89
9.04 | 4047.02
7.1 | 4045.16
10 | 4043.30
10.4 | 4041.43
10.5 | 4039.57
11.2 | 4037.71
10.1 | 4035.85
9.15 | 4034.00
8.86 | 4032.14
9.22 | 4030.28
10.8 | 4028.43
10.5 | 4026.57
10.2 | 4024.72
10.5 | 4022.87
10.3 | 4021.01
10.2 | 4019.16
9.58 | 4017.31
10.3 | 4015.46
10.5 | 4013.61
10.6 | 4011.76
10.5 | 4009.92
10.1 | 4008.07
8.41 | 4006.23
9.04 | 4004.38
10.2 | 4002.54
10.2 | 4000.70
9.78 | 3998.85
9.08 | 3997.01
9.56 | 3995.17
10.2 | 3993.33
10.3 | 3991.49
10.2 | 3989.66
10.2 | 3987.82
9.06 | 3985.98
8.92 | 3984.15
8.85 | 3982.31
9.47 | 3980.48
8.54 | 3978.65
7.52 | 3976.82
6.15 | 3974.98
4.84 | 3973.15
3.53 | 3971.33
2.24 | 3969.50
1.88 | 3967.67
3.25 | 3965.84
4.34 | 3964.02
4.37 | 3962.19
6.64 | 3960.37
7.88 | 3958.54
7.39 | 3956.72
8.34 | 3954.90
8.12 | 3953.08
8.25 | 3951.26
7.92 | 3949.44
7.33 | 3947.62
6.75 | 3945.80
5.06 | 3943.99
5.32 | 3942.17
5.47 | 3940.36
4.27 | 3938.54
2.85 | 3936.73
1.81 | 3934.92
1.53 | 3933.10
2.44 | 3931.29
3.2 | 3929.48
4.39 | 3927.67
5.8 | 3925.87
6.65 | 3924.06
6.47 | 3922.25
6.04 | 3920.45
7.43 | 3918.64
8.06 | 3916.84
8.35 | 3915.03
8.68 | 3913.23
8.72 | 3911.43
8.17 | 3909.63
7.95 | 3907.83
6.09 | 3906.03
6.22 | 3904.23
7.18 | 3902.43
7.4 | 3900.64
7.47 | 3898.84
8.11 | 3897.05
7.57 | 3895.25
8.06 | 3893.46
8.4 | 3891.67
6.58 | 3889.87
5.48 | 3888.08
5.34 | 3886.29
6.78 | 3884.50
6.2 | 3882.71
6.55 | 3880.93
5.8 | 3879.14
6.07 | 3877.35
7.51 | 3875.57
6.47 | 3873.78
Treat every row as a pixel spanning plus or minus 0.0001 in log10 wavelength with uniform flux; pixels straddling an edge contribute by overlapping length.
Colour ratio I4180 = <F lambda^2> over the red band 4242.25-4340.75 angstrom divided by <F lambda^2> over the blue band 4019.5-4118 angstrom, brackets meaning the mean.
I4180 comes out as 1.03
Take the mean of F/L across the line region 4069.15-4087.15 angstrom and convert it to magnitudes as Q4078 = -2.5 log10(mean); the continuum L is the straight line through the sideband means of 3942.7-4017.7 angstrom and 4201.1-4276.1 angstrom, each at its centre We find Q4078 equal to -0.15 mag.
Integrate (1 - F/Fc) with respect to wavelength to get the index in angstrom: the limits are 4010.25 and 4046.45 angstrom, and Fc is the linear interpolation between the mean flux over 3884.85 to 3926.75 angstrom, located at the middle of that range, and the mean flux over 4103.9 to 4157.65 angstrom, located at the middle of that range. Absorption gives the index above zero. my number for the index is -3.77 angstrom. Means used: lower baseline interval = 7.22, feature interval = 10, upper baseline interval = 10.6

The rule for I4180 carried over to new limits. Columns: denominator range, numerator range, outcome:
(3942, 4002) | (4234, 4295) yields 1.51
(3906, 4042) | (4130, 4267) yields 1.47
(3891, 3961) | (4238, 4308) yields 1.68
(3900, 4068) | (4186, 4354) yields 1.39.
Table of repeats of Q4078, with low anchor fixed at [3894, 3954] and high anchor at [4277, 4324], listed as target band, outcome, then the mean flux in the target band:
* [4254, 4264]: -0.15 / 9.75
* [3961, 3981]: 0.29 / 5.04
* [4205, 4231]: -0.23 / 10.2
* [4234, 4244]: -0.20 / 10.1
